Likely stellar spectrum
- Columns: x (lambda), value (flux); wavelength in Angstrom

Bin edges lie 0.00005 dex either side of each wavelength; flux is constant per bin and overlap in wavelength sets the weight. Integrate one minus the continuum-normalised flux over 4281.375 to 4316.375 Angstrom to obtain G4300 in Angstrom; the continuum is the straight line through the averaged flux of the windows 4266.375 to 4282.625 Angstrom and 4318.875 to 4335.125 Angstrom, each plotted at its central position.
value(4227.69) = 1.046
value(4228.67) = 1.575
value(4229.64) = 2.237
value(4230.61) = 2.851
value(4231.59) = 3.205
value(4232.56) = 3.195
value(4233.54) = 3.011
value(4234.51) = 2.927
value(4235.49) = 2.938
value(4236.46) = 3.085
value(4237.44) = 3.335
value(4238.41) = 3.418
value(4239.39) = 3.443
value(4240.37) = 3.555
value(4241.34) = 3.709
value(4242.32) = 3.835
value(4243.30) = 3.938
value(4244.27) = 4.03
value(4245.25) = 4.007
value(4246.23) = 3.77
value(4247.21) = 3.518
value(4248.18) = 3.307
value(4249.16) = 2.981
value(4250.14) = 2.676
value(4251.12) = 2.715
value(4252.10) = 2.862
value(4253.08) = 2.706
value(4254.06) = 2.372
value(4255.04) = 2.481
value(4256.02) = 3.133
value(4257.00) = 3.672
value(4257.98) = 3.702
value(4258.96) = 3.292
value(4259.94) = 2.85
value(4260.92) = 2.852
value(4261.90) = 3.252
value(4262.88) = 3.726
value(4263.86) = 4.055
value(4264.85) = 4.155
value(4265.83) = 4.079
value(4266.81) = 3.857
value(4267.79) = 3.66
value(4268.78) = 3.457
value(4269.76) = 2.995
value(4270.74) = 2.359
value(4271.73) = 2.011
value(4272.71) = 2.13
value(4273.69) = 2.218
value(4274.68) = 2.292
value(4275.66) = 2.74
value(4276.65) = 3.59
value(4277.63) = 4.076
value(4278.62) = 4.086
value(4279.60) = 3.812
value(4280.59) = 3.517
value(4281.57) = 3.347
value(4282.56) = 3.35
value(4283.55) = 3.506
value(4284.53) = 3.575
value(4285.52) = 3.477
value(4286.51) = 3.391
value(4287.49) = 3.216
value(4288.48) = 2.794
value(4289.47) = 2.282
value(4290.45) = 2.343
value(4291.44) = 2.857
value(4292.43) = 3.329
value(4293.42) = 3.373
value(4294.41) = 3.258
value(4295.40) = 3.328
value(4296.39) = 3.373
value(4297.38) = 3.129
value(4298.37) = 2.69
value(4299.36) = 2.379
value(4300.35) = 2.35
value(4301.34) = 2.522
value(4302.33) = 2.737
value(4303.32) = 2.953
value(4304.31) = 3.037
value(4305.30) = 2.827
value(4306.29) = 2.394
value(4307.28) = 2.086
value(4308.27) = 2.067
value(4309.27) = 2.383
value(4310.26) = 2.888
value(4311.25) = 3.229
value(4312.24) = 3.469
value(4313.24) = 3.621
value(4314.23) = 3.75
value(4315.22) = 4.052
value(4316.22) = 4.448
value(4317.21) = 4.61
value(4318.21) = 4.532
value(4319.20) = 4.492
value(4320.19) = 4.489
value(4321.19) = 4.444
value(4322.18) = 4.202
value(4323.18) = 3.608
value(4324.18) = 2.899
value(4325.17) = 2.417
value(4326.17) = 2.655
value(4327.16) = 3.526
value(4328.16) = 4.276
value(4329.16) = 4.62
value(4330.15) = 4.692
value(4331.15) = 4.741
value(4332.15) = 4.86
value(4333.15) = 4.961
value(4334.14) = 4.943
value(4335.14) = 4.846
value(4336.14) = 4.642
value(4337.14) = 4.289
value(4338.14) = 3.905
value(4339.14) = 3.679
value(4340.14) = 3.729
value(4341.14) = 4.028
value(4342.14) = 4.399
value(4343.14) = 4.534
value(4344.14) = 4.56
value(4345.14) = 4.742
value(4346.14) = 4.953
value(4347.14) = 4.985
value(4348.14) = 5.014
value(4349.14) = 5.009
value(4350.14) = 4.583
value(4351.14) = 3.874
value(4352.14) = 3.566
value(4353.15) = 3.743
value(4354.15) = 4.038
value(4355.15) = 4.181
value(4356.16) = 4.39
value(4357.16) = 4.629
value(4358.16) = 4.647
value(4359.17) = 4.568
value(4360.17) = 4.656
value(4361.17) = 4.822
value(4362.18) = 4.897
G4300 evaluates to 5.4 Angstrom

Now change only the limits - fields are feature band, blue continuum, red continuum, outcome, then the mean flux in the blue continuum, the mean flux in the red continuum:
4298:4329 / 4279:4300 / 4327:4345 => 4.2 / 3.16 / 4.42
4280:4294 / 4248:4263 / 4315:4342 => 1.3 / 3.01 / 4.17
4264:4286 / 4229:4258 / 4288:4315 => -2.0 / 3.2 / 2.88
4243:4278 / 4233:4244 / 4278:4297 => 1.5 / 3.39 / 3.28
